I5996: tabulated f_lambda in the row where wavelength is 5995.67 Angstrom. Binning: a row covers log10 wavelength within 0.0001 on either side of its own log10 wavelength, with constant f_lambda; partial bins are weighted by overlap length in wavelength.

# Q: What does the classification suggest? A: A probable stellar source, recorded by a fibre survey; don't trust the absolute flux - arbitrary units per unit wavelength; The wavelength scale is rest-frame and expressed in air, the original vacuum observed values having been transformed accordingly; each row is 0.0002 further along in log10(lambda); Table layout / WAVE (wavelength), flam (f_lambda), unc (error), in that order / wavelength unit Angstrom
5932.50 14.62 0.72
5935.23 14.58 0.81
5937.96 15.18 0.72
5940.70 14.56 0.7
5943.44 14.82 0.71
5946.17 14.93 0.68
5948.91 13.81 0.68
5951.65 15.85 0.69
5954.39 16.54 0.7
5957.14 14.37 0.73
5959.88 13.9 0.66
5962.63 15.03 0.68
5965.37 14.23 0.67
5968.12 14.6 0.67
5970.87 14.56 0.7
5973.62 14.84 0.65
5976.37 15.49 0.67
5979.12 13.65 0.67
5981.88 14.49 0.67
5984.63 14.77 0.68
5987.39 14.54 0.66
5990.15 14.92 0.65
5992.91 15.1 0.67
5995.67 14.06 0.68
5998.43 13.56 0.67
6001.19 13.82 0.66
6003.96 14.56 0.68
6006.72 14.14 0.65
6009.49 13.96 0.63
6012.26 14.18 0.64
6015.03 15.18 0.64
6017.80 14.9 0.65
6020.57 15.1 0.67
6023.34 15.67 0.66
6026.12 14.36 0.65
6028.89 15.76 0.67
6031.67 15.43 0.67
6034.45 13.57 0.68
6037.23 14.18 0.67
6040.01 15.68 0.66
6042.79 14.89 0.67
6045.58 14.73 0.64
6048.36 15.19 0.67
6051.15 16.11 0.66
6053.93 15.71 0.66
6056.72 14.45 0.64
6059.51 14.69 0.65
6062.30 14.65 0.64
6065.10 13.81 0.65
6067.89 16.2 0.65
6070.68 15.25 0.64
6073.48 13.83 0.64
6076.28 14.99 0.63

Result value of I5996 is 14.06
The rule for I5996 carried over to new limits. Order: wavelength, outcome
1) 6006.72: 14.14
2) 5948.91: 13.81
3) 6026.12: 14.36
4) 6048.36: 15.19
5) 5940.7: 14.56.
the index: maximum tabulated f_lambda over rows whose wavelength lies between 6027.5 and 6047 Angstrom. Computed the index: 15.76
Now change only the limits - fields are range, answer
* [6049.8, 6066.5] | 16.11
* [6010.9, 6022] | 15.18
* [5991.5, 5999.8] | 15.1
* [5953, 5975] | 16.54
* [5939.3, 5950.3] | 14.93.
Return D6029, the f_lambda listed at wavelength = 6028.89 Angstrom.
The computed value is 15.76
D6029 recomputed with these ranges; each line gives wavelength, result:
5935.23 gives 14.58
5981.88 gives 14.49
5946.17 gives 14.93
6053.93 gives 15.71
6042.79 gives 14.89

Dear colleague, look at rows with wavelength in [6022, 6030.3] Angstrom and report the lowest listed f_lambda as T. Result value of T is 14.36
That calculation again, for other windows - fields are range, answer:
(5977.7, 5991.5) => 13.65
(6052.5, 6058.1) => 14.45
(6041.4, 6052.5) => 14.73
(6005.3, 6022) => 13.96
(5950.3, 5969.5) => 13.9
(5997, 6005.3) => 13.56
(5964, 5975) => 14.23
